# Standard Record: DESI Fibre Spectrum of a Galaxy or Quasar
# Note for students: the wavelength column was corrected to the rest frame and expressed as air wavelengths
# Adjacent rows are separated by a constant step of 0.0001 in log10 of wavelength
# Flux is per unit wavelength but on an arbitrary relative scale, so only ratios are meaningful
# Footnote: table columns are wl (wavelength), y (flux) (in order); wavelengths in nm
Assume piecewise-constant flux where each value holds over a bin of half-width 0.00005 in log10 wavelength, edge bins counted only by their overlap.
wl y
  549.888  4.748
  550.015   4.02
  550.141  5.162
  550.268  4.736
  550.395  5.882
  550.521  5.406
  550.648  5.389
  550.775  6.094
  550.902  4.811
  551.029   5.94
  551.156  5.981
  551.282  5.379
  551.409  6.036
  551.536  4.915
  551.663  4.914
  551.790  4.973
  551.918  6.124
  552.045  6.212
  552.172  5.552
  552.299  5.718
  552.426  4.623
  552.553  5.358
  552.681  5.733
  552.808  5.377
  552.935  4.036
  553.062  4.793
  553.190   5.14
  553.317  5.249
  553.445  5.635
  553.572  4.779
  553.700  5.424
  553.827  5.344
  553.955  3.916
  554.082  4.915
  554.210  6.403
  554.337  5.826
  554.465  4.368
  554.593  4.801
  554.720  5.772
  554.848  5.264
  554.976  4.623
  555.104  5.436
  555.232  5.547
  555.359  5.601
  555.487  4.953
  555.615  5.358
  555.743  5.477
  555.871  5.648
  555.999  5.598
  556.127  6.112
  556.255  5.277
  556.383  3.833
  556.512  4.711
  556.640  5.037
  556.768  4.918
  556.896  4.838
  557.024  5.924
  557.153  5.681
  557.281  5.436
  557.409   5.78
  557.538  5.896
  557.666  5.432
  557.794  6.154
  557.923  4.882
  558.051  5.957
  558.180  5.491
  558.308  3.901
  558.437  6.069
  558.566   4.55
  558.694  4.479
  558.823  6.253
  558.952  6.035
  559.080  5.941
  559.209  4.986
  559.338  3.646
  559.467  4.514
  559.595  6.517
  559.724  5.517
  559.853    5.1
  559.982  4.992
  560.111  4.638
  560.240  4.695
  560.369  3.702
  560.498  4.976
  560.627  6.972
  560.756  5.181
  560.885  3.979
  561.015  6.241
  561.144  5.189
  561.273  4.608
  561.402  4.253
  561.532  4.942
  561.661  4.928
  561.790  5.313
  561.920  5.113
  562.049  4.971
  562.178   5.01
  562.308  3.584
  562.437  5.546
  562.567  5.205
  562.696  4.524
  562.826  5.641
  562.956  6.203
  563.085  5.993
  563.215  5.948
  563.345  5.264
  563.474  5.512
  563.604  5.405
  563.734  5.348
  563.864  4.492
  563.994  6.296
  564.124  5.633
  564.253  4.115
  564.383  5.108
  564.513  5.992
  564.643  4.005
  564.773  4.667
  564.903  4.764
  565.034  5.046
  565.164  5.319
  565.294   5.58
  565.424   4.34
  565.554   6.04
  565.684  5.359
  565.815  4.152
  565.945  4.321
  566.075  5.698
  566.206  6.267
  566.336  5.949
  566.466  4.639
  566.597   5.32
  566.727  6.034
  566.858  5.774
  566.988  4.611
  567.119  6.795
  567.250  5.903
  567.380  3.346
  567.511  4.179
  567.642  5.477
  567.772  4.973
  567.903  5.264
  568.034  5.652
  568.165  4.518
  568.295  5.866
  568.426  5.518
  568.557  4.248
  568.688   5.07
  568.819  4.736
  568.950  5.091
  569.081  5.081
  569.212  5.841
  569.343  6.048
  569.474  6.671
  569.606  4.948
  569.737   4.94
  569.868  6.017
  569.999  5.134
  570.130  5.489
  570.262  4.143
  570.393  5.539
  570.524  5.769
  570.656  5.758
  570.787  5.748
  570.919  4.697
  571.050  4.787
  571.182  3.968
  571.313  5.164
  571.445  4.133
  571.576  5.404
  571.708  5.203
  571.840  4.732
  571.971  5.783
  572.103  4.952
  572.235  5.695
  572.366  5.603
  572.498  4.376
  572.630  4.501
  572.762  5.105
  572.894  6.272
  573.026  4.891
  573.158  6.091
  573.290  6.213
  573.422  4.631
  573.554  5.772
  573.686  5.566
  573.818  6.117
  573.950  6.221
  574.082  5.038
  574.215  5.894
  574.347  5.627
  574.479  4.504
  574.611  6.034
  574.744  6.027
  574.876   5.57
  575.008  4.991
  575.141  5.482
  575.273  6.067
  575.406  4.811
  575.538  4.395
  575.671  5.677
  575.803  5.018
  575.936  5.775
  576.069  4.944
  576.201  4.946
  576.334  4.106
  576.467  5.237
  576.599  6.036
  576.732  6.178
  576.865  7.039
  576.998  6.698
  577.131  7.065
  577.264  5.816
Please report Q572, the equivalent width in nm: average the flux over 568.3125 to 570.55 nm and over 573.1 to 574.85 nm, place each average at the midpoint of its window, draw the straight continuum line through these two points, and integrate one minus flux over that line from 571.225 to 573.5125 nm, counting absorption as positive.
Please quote 0.14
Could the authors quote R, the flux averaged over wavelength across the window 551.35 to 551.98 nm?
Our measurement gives 5.38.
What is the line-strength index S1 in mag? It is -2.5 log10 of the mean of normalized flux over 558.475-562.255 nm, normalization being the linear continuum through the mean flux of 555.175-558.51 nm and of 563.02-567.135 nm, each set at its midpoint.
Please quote 0.05 mag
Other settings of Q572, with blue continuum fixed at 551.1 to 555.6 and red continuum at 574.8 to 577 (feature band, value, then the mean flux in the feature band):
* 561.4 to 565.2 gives 0.14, 5.15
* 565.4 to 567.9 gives 0.06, 5.24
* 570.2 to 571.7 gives 0.11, 5.02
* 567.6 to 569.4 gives 0.05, 5.24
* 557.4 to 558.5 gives -0.04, 5.49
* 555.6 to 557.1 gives 0.02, 5.22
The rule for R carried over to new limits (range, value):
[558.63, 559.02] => 5.6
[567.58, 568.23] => 5.18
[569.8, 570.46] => 5.27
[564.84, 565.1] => 4.89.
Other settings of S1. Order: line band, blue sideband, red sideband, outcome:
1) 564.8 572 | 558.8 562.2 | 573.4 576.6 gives 0.01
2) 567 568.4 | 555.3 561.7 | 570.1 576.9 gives 0.02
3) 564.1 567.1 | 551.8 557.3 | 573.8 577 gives 0.04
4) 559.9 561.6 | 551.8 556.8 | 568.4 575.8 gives 0.07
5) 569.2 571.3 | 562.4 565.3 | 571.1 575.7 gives 0.00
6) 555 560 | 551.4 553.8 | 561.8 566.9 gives -0.01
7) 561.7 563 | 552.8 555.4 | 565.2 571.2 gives 0.03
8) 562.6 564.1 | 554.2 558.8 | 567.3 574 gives -0.05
